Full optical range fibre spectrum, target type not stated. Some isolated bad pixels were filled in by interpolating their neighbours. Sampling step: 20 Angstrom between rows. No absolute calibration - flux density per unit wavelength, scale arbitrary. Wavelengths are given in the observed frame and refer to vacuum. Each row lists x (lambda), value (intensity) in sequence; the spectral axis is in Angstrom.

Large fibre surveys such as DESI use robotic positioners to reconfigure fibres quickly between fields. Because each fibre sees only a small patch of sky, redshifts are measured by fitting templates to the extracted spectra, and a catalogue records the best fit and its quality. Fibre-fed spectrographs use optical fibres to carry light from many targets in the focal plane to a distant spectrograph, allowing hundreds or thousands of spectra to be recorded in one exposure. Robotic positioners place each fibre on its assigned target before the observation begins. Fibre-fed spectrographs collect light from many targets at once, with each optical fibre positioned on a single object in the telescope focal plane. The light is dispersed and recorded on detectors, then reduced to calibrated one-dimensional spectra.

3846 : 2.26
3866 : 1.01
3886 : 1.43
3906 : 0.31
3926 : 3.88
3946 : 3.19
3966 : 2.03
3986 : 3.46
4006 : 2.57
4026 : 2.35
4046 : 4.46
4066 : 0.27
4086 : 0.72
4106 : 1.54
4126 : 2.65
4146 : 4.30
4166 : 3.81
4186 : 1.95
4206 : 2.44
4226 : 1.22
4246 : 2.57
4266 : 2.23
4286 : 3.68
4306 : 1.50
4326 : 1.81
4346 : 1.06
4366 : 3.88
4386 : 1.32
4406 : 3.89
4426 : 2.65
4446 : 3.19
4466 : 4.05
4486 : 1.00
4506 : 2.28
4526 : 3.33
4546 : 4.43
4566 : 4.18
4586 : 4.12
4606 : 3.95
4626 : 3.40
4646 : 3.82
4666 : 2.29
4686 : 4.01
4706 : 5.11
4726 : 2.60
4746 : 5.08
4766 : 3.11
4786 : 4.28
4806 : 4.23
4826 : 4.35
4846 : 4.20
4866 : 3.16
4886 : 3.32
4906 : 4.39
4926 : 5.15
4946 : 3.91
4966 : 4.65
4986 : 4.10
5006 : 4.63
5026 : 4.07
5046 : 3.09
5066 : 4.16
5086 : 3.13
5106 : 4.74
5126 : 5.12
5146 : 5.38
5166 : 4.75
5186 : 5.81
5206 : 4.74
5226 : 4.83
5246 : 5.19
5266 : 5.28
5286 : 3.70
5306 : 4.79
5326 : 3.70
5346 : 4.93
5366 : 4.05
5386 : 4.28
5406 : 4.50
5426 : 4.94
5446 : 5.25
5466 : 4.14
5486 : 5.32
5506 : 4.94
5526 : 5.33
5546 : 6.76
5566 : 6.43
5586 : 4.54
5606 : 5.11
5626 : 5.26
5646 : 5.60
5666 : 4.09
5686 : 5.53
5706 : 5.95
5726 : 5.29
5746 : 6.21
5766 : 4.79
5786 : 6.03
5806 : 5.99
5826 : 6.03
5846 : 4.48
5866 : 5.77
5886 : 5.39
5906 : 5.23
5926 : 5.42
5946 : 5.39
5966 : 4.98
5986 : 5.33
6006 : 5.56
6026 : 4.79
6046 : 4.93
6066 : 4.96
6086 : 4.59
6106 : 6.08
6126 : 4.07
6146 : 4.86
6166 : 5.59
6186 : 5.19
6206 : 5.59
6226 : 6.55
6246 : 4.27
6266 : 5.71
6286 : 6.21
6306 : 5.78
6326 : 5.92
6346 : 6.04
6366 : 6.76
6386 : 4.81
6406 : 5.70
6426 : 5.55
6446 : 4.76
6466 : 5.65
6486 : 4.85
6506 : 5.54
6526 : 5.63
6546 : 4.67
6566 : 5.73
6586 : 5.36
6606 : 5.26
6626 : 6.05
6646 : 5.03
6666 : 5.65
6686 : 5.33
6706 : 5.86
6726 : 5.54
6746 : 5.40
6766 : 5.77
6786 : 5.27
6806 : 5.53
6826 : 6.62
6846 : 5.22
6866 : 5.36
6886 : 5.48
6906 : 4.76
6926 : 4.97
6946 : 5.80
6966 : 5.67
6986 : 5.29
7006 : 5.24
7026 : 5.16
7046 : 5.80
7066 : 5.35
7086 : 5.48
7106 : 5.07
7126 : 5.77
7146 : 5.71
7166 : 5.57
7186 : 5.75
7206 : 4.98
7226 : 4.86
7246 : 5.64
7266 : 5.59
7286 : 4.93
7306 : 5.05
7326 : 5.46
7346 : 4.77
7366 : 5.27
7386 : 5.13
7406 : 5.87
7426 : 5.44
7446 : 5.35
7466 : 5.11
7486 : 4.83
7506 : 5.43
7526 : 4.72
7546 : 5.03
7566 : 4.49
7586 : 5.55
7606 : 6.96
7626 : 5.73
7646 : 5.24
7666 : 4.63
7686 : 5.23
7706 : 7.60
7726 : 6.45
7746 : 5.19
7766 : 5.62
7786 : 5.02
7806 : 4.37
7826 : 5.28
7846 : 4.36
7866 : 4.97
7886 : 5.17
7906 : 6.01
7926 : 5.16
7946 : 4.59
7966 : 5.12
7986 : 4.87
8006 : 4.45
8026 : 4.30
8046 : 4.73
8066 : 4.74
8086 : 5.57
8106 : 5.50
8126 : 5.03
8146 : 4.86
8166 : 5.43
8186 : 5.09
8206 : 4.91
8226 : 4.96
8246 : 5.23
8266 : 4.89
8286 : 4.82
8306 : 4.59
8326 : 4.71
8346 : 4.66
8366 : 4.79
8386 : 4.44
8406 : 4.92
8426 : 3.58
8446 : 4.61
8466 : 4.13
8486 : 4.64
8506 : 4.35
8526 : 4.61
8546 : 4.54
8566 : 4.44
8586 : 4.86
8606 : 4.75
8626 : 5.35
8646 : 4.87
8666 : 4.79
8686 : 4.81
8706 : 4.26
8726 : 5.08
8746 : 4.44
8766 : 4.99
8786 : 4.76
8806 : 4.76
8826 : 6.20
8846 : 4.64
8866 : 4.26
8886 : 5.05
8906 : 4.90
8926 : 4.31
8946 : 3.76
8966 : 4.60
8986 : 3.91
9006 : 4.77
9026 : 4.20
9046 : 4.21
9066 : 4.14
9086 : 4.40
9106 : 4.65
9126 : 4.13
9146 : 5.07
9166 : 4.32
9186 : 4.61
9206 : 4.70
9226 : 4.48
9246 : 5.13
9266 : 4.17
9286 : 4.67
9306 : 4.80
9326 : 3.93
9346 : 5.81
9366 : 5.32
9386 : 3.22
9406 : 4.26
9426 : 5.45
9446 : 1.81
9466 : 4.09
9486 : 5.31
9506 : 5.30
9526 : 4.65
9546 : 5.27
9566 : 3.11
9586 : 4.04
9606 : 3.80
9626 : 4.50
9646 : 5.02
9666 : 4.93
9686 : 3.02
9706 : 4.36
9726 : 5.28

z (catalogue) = 0.17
